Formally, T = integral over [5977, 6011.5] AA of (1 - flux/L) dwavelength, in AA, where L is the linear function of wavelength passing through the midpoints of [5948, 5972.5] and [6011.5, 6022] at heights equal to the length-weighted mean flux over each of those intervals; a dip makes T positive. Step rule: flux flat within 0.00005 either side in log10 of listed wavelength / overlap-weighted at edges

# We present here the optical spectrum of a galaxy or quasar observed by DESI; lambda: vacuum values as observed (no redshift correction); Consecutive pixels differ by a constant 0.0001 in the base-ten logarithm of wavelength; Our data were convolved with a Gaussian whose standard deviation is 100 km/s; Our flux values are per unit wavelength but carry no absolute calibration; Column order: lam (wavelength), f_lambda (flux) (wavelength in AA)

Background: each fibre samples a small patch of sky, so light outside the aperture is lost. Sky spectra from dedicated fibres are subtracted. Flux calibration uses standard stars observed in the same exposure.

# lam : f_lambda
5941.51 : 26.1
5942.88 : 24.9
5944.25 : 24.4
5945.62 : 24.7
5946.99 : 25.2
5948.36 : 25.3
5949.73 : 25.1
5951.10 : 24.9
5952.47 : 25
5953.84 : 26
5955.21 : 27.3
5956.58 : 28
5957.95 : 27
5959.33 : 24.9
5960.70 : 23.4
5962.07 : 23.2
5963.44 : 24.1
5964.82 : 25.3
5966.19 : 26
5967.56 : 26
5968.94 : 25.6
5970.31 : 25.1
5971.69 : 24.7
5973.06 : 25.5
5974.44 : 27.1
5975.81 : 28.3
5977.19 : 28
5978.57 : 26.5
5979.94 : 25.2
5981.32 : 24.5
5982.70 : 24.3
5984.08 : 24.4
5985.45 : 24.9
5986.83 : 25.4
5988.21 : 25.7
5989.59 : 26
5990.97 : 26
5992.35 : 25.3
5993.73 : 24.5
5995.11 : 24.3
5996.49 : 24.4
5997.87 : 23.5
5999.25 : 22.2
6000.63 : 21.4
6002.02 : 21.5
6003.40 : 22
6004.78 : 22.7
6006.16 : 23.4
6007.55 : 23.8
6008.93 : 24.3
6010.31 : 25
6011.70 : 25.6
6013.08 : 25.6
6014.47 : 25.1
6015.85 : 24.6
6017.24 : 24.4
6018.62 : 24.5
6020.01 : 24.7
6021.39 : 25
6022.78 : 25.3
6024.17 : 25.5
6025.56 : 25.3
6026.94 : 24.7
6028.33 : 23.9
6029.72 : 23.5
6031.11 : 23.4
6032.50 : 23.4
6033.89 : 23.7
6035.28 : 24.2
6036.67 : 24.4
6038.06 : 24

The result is 1.1 AA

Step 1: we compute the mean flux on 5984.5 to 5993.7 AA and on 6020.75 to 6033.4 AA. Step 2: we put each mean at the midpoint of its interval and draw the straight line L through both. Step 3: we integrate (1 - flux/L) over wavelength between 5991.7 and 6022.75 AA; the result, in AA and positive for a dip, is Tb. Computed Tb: 1.16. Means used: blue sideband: 25.4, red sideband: 24.4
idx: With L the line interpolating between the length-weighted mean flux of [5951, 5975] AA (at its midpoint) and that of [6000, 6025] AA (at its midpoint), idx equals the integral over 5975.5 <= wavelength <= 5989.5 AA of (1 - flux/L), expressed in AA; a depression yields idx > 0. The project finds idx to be -0.4 AA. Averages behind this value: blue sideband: 25.5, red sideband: 24.1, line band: 25.7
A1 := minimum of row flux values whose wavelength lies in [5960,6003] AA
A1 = 21.4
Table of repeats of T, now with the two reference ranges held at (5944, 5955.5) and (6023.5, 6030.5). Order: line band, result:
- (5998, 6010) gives 1.0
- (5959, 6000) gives -0.2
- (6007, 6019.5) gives 0.0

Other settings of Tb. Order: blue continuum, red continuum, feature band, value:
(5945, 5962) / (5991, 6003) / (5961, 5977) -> -0.5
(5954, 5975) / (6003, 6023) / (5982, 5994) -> -0.1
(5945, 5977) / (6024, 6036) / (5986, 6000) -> 0.1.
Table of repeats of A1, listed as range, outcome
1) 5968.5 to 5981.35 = 24.5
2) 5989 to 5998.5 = 23.5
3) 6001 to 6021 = 21.5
